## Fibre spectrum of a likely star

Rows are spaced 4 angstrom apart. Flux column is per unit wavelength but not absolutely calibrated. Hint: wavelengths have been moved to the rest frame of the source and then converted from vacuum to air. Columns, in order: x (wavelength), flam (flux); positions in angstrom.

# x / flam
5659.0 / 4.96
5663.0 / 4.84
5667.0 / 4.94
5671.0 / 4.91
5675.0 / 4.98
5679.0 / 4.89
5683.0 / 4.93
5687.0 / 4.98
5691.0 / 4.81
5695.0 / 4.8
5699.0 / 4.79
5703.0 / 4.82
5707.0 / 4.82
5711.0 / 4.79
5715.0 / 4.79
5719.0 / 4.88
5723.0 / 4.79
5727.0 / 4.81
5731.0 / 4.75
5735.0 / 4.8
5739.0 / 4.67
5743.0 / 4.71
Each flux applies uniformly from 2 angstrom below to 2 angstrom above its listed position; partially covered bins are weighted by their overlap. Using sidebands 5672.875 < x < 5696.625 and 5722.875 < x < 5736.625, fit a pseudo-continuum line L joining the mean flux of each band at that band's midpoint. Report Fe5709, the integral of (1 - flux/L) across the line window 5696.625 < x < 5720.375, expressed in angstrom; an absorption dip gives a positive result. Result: 0.1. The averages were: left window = 4.9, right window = 4.79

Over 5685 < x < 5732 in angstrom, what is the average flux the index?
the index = 4.82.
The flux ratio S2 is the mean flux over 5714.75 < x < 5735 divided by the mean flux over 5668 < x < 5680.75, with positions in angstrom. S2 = 0.97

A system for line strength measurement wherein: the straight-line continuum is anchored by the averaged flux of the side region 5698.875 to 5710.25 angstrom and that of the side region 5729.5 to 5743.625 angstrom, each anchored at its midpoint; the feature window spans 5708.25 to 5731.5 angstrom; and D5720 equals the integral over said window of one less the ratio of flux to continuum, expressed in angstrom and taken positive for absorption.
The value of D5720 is -0.2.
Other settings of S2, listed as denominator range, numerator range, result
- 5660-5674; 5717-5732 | 0.98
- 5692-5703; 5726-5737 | 1.00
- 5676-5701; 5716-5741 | 0.98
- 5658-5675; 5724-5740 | 0.97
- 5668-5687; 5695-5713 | 0.97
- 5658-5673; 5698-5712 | 0.98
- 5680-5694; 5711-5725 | 0.98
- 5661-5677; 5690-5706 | 0.98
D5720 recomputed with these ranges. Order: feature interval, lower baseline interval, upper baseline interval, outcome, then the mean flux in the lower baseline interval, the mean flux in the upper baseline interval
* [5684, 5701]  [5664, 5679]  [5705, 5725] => 0.1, 4.93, 4.81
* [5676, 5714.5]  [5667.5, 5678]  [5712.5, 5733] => 0.2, 4.94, 4.8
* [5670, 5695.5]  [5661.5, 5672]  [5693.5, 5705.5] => -0.3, 4.9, 4.8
